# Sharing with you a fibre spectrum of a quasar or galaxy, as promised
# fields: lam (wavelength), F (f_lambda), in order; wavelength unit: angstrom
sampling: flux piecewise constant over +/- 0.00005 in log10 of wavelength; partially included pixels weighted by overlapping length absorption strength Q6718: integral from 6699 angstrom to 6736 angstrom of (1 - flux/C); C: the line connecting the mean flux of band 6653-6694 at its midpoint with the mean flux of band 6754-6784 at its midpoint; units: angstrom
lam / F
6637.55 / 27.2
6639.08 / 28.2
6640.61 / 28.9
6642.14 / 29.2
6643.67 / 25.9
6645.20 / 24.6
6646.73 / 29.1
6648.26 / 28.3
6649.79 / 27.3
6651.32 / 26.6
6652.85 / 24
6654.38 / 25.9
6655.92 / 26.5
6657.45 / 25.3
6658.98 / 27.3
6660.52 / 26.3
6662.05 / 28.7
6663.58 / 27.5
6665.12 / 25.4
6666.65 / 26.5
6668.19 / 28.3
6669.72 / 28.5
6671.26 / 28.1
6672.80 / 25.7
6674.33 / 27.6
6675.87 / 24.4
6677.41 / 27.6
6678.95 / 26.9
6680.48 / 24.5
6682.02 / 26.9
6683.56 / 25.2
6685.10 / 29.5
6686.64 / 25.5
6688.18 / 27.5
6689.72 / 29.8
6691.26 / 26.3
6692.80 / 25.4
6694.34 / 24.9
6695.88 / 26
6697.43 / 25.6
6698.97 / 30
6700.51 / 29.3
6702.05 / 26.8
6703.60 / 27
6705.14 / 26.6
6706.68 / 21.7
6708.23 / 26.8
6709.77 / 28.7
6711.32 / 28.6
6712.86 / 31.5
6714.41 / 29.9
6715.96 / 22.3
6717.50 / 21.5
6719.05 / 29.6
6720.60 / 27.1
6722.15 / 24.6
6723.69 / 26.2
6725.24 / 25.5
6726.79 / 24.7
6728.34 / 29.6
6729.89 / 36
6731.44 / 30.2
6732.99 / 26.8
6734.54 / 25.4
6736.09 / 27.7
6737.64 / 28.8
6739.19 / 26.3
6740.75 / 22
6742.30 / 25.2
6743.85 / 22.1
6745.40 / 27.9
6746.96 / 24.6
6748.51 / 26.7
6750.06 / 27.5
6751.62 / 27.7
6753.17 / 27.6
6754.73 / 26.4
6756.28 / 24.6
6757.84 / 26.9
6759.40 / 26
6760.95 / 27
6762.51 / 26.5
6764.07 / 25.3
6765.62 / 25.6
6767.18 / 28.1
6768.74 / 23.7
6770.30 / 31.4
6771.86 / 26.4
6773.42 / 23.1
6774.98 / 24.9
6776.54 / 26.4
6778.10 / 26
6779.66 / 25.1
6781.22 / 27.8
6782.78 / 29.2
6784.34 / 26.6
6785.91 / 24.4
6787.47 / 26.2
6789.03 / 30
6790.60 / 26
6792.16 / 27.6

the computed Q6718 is -1.03 angstrom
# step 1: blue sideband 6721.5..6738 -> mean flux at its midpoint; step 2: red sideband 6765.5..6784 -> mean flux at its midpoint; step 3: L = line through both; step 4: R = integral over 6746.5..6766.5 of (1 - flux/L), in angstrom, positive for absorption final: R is 0.5 angstrom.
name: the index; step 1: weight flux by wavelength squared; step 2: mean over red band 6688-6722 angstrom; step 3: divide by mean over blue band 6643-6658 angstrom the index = 1.04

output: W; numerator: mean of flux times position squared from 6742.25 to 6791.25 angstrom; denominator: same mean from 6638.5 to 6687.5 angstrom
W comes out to 1.01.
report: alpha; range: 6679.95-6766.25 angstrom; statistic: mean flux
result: 26.7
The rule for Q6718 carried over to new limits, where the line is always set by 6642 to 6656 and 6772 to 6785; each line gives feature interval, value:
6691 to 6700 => 0.00 angstrom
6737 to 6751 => 0.33 angstrom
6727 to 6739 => -1.15 angstrom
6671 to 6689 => -0.04 angstrom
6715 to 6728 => 0.48 angstrom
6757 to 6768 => -0.10 angstrom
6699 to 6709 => -0.08 angstrom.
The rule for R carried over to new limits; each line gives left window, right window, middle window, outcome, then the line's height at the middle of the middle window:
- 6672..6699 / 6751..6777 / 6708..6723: -0.35 angstrom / 26.5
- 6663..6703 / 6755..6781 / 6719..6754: -0.64 angstrom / 26.4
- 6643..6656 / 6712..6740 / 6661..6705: -0.14 angstrom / 26.9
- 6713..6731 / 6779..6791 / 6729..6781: 0.99 angstrom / 27.1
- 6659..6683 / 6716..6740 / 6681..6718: 0.26 angstrom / 27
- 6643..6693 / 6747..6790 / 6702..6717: -0.13 angstrom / 26.7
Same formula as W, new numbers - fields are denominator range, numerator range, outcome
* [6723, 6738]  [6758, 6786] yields 0.95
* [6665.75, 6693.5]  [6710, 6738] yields 1.04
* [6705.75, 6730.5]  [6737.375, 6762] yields 0.97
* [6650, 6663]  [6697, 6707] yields 1.04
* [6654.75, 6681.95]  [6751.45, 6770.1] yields 1.01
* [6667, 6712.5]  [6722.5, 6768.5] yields 1.01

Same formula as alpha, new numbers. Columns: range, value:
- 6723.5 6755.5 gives 26.9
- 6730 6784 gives 26.5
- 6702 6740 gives 27.2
